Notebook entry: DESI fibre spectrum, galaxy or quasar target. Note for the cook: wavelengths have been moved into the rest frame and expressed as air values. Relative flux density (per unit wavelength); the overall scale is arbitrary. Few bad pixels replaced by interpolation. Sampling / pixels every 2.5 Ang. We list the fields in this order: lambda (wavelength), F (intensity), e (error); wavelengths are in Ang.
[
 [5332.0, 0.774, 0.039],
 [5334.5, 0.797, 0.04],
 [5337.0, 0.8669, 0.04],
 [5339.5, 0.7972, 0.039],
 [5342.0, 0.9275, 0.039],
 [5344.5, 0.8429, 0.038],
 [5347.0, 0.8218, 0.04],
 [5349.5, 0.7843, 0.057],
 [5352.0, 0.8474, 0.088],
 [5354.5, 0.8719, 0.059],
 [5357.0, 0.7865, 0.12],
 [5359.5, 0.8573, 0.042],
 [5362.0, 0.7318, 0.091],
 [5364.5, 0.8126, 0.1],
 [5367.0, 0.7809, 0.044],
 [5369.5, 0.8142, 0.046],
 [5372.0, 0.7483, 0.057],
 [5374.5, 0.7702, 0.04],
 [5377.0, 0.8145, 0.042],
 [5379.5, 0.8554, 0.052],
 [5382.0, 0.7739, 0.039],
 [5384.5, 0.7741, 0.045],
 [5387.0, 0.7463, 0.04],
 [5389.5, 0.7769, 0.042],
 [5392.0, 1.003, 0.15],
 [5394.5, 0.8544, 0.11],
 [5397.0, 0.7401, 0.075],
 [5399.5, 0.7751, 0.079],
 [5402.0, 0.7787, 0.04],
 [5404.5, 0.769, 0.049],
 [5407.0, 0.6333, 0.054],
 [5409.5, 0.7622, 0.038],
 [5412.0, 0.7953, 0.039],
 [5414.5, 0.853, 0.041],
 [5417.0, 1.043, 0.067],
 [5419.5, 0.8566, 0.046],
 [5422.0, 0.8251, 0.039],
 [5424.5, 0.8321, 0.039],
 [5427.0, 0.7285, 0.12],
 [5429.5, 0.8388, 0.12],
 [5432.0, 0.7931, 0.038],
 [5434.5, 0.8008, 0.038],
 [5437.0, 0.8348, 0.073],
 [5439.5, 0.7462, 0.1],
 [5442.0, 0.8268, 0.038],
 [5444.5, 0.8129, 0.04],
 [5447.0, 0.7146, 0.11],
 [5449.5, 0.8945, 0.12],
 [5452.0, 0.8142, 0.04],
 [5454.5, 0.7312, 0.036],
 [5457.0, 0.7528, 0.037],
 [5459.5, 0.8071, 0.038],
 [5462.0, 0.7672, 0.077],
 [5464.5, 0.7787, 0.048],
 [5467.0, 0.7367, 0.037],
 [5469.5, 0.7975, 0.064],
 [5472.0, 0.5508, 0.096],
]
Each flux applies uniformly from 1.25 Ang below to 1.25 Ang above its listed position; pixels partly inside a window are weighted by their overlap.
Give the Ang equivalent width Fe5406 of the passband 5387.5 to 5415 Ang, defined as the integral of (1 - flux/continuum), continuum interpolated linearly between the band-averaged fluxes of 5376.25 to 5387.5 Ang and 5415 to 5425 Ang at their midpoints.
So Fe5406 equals 1.66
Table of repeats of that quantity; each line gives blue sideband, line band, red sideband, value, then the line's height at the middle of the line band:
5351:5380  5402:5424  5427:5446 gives -0.35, 0.803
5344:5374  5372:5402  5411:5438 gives 0.57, 0.819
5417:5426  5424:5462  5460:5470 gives 1.09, 0.818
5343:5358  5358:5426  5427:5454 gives 0.81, 0.816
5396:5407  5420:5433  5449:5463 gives -0.64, 0.769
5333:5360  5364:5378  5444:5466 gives 0.60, 0.824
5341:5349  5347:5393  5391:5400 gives 2.27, 0.85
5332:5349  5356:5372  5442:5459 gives 0.61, 0.825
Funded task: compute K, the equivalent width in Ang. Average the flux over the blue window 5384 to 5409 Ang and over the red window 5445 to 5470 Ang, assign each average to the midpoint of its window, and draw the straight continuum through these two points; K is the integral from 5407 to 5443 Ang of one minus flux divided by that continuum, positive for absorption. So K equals -1.6 Ang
